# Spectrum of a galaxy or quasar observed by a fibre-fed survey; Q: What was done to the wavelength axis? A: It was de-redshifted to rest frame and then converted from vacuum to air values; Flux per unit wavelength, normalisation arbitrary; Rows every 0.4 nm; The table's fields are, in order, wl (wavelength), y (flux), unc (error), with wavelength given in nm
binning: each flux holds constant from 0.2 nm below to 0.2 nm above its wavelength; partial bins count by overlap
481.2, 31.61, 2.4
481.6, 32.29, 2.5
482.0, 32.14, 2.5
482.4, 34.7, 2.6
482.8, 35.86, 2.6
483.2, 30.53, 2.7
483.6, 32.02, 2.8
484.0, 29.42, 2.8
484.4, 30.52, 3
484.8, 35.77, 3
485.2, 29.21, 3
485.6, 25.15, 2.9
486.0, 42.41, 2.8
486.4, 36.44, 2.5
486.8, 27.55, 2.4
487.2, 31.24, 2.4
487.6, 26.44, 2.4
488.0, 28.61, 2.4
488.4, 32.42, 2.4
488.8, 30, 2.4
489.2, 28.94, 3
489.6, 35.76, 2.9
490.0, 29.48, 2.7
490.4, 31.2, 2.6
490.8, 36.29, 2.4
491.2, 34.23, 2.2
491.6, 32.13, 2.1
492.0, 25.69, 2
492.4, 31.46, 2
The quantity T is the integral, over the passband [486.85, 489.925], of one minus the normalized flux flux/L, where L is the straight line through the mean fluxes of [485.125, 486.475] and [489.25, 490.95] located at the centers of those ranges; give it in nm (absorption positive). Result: 0.25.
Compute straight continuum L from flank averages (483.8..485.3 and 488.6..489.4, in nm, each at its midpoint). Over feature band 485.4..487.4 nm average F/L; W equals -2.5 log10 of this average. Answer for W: -0.068 mag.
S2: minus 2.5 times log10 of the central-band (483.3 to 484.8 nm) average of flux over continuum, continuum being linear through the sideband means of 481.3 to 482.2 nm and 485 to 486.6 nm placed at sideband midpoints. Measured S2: 0.050 mag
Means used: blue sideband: 32.1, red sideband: 33.3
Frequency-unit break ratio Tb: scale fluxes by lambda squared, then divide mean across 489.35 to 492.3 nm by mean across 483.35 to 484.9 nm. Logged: 1.04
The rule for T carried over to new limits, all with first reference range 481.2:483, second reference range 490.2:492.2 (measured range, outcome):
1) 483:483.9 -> 0.06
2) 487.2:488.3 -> 0.13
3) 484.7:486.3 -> -0.01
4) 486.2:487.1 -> 0.02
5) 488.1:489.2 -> 0.06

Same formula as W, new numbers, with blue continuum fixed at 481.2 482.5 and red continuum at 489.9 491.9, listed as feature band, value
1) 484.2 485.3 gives 0.02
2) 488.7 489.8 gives 0.03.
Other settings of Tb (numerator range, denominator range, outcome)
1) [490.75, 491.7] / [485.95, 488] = 1.10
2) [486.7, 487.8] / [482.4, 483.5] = 0.87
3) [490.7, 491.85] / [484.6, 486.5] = 1.02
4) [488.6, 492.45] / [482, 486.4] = 0.99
